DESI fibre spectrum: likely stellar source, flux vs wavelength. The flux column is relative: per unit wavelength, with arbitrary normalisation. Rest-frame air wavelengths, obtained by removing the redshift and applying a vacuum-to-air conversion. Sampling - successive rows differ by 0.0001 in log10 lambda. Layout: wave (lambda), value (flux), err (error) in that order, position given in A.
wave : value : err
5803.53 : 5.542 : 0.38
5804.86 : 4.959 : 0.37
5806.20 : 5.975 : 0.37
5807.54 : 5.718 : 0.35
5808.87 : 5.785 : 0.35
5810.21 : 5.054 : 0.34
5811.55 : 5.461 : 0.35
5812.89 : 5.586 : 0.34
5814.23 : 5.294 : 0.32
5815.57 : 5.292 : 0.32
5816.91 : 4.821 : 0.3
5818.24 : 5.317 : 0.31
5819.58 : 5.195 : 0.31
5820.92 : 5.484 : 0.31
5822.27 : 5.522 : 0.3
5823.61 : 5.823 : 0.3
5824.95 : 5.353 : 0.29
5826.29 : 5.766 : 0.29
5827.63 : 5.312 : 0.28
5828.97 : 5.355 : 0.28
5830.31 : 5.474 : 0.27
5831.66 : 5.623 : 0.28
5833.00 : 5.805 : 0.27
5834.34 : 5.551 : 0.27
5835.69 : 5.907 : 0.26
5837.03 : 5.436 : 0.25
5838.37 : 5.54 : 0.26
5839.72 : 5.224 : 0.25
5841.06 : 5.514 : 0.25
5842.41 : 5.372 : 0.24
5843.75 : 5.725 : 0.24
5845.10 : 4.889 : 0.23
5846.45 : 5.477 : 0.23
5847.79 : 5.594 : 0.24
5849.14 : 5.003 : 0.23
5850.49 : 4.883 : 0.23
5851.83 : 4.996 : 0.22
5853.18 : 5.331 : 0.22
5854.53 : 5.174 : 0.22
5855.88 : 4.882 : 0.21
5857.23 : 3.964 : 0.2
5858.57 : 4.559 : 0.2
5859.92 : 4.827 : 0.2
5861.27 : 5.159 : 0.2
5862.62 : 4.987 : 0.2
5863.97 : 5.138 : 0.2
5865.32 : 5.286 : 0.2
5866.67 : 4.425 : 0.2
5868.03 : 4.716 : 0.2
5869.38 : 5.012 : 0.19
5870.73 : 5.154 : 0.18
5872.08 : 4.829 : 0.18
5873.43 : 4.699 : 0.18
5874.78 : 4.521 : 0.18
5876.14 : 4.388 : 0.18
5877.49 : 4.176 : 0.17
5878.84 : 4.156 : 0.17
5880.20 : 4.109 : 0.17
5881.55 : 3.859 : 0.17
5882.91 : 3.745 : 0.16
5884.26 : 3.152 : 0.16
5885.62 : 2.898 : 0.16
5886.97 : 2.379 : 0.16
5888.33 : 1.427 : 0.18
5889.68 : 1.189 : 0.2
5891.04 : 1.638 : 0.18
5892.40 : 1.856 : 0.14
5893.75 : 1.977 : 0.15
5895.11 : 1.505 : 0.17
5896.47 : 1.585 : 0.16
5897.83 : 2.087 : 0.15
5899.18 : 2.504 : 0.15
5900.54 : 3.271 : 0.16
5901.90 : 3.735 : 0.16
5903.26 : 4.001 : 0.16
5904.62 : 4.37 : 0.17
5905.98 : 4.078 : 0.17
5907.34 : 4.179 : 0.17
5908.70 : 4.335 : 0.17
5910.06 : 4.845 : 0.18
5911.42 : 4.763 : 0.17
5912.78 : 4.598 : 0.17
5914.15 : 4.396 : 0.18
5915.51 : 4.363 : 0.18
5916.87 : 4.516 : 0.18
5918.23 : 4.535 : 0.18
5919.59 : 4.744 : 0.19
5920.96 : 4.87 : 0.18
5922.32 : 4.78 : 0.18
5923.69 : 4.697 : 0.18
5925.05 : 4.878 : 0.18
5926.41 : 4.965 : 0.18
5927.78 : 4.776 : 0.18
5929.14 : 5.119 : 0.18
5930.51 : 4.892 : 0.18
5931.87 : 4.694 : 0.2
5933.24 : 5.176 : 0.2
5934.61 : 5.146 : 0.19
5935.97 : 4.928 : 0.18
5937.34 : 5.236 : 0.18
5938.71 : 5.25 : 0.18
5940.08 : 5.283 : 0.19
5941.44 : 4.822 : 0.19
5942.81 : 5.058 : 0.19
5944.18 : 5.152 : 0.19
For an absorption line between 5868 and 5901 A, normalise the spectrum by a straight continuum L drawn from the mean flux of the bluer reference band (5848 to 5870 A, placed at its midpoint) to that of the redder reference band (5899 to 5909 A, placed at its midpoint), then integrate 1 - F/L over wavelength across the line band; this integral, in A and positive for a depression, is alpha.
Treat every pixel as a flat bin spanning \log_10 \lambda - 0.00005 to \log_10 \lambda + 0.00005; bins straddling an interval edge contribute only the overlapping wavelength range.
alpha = 8.9 A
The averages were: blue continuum 4.91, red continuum 3.85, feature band 3.2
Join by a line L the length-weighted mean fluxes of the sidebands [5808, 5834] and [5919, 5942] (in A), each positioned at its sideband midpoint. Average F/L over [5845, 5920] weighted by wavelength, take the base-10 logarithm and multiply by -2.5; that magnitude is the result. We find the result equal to 0.27 mag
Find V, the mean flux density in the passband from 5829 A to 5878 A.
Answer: 5.1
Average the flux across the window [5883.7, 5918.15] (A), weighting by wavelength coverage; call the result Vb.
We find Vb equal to 3.21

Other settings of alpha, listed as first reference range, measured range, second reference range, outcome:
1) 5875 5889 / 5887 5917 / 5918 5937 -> 7.0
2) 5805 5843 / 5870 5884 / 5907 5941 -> 2.2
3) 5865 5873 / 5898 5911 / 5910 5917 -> 2.1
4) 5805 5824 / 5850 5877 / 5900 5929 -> 0.7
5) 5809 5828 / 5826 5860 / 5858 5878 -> -1.2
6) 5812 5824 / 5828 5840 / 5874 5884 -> -1.2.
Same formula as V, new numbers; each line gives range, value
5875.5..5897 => 2.76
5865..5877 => 4.76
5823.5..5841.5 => 5.54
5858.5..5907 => 3.64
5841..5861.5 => 5.07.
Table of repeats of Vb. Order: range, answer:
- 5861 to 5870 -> 4.95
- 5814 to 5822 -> 5.24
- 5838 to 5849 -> 5.39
